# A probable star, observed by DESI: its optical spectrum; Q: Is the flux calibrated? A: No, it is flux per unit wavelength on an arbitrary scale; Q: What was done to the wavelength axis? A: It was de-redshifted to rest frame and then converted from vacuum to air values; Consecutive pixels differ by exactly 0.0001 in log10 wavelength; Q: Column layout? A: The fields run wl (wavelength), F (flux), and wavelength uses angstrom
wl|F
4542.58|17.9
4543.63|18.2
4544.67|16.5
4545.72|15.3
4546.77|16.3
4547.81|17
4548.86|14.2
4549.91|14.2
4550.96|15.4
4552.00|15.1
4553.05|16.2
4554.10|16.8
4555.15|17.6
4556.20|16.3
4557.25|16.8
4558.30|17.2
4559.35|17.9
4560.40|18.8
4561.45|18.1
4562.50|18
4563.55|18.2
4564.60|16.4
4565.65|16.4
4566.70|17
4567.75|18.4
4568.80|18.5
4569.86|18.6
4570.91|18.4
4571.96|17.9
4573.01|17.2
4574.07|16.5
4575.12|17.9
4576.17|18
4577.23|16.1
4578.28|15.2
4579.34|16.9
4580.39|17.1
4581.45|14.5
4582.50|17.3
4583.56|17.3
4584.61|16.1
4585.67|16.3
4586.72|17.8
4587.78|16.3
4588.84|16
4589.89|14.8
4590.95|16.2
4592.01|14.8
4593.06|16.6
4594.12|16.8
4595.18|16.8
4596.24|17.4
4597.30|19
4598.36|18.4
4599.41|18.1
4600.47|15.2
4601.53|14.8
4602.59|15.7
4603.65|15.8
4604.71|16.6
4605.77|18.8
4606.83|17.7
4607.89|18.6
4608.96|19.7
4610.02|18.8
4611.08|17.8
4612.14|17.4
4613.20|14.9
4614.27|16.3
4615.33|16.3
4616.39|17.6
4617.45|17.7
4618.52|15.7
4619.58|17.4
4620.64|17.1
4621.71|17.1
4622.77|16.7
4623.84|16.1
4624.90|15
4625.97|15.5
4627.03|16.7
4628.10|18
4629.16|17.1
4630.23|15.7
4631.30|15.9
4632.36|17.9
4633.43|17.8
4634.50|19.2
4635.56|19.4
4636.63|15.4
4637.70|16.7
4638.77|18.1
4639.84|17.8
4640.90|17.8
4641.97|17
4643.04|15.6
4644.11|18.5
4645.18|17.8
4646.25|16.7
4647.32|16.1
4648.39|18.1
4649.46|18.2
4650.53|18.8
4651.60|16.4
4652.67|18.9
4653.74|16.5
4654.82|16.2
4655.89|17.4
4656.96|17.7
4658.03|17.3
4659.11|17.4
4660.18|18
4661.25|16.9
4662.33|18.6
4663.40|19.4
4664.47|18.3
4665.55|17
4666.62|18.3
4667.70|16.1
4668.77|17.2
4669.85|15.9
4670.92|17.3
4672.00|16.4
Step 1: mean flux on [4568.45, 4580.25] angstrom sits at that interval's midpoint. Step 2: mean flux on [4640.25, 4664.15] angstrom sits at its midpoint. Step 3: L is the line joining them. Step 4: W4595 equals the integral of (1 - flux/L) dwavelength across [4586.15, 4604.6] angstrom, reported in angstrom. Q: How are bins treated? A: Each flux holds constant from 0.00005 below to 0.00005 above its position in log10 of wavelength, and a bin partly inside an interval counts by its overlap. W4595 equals 1.0 angstrom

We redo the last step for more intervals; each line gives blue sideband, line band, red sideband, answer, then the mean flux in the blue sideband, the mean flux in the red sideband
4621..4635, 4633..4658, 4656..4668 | -0.3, 16.8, 17.7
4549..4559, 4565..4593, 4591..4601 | -0.3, 16.1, 17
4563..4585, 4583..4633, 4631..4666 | 1.5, 17.1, 17.6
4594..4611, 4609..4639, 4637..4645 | 0.6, 17.4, 17.3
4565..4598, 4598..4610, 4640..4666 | -0.1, 16.9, 17.5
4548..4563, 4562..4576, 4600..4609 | -0.8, 16.6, 16.8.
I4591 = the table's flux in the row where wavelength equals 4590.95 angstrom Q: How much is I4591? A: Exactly 16.2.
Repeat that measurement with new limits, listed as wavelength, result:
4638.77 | 18.1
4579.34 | 16.9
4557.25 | 16.8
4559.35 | 17.9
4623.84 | 16.1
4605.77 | 18.8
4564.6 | 16.4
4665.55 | 17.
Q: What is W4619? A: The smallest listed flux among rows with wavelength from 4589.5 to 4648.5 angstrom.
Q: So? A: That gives 14.8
